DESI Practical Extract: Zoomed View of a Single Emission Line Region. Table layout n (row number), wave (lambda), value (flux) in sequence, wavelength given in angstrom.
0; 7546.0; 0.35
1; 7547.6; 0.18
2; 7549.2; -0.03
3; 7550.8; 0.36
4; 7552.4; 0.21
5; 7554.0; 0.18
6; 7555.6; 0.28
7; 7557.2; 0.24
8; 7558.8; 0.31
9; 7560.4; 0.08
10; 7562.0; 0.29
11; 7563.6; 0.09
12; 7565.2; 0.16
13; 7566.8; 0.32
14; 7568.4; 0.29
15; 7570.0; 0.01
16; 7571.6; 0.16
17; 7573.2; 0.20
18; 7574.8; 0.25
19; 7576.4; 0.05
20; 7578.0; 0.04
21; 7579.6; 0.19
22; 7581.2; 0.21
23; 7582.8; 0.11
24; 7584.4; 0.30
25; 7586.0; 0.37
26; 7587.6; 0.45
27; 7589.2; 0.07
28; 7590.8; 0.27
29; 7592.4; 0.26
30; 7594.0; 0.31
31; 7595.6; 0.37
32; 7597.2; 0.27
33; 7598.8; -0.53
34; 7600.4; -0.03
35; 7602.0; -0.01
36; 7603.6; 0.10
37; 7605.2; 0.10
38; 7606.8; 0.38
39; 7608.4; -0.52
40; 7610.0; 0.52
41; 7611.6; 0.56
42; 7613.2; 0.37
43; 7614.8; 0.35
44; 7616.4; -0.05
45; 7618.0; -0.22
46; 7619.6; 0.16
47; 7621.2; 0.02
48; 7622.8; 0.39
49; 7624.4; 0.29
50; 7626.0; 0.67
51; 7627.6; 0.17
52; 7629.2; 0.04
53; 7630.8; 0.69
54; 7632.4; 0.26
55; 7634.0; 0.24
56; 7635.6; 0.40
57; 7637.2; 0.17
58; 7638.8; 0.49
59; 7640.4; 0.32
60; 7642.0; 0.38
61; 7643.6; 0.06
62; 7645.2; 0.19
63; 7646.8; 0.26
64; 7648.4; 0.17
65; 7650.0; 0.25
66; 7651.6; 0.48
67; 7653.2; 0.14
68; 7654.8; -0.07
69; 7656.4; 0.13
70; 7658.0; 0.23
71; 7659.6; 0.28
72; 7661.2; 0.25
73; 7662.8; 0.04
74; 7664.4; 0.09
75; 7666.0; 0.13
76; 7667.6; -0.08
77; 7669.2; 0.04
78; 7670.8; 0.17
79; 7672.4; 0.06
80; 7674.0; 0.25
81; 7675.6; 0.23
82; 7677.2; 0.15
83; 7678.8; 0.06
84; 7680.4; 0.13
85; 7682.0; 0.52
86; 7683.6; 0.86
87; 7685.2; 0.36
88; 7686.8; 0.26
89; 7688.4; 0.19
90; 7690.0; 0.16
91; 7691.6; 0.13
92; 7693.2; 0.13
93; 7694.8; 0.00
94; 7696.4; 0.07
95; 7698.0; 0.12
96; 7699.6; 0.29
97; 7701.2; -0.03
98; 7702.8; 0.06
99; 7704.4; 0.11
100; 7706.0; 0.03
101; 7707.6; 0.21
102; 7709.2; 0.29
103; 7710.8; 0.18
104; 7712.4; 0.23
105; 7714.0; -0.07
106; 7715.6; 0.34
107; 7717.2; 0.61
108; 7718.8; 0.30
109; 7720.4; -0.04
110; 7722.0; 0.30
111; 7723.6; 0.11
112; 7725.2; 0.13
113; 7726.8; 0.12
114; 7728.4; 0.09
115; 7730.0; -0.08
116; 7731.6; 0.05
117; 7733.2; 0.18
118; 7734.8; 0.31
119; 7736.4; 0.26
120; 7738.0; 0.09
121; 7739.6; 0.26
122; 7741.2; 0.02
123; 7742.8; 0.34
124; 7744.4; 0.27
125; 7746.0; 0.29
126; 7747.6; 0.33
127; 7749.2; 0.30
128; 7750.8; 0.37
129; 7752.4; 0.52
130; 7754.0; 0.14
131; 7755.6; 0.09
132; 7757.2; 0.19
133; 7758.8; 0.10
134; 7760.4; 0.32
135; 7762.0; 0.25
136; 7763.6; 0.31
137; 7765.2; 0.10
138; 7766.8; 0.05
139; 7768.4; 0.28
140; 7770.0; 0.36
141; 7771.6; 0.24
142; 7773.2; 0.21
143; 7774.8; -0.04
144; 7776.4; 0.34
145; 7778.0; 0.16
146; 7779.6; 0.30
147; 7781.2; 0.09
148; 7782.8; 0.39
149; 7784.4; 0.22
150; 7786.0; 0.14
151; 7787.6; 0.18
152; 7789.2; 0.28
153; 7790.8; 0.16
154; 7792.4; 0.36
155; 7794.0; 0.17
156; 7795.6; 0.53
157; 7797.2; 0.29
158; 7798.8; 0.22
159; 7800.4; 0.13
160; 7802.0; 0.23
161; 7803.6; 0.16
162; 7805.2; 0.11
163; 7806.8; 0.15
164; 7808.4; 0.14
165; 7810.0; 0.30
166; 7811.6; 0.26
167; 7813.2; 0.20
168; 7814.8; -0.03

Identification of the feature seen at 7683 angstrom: H-gamma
